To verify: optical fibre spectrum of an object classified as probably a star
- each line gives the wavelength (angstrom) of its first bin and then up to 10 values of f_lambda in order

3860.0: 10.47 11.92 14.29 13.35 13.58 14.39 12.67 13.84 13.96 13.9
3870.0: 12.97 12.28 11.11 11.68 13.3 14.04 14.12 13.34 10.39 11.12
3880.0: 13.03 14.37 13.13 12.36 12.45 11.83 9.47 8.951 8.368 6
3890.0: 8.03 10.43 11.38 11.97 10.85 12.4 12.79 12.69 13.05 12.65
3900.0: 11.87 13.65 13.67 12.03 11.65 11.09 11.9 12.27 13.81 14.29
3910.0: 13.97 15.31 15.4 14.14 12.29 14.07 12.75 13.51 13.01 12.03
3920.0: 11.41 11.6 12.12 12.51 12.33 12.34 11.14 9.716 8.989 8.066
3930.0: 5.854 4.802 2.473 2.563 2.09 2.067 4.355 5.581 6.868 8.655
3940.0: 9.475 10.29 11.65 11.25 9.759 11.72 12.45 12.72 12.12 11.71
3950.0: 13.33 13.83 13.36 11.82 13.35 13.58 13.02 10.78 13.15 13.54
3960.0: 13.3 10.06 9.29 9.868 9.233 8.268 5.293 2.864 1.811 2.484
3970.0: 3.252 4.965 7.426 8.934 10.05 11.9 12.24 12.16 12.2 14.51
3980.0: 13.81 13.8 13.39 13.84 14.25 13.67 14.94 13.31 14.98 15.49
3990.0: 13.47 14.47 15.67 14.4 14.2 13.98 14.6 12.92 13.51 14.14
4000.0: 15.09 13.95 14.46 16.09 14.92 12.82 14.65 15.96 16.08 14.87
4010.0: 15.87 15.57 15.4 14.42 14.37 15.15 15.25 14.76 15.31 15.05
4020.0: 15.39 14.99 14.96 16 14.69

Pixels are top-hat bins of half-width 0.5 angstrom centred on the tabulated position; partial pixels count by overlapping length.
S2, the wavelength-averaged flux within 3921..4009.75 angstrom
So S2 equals 11.1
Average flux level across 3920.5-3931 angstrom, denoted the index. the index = 10.2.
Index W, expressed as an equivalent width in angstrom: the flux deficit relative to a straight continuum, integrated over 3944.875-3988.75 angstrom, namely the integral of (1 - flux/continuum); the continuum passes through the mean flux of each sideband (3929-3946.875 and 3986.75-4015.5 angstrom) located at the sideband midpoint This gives -2.61 angstrom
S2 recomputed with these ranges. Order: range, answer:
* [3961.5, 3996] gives 11.1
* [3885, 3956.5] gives 10.9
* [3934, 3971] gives 9.45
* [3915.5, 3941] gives 8.68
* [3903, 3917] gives 13.3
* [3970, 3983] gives 11.1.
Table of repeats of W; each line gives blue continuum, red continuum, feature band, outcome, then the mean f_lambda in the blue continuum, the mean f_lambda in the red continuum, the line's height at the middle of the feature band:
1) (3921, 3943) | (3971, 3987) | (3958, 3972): 4.3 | 7.97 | 12.3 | 11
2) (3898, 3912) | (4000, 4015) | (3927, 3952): 9.4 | 13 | 15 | 13.7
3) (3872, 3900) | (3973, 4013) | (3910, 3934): 3.3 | 11.6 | 14.1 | 12.5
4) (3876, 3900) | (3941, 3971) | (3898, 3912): -2.4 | 11.4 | 10.2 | 11.1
